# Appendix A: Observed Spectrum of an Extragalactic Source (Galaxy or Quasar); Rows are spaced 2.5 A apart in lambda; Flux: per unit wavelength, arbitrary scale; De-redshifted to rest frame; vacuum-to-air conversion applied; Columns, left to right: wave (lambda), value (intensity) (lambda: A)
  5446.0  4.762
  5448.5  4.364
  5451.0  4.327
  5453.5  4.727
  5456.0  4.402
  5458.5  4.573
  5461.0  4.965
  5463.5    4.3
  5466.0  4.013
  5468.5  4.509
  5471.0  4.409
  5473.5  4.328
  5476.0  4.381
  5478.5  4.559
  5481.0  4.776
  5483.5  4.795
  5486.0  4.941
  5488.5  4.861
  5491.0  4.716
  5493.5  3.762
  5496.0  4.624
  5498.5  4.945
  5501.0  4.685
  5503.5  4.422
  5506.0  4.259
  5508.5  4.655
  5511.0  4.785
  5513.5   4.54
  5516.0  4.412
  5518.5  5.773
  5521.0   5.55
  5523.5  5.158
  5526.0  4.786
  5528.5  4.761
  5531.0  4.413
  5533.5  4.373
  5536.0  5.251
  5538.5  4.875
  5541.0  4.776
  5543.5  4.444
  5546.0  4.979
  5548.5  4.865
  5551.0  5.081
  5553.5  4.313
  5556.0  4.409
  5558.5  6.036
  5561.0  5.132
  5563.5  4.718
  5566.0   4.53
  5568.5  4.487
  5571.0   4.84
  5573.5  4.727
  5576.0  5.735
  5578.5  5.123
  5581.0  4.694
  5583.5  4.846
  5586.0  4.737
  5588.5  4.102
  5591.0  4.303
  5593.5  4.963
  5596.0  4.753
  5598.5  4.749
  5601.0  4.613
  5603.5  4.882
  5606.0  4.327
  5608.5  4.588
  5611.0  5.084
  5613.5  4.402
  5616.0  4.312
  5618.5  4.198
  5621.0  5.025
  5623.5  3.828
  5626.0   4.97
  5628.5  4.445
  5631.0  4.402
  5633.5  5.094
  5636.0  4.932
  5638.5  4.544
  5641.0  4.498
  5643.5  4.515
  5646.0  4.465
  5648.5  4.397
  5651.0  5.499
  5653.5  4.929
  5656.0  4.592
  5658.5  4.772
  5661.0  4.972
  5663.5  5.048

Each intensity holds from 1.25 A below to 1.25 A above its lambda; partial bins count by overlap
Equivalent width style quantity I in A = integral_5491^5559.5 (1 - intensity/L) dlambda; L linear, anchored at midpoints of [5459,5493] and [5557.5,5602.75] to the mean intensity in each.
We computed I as -1.15 A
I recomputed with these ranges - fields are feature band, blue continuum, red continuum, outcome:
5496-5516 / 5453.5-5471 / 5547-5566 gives 0.3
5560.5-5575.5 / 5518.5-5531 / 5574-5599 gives 0.3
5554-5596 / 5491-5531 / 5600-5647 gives -1.6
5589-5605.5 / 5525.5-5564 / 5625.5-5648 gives 0.2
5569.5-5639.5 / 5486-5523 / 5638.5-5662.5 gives 0.7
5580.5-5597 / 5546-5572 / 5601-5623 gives 0.3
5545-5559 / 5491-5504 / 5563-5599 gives -0.7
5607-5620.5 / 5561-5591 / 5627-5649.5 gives 0.4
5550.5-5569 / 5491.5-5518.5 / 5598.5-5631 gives -1.1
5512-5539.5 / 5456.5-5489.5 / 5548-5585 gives -0.8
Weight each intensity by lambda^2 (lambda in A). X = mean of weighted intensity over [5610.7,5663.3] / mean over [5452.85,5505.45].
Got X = 1.08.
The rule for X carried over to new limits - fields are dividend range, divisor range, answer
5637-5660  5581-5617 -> 1.03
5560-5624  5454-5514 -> 1.07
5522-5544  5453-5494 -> 1.08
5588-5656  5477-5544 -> 1.02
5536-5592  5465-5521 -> 1.07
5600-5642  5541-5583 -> 0.96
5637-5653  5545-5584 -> 0.98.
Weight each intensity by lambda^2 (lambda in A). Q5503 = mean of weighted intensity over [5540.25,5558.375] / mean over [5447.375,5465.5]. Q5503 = 1.10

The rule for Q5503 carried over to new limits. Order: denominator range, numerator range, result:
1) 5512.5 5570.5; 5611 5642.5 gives 0.97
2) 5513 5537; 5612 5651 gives 0.97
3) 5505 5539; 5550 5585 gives 1.03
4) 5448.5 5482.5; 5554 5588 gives 1.13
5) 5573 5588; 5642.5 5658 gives 0.98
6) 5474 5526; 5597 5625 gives 1.00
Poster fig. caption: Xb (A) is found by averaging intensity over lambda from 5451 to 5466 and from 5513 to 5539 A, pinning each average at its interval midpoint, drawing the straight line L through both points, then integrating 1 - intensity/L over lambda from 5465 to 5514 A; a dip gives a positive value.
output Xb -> 1.6 A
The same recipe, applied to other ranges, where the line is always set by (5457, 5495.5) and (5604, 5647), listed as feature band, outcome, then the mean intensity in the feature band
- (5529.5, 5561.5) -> -2.0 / 4.83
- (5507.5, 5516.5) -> -0.1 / 4.61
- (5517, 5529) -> -1.8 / 5.22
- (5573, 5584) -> -1.2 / 5.06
